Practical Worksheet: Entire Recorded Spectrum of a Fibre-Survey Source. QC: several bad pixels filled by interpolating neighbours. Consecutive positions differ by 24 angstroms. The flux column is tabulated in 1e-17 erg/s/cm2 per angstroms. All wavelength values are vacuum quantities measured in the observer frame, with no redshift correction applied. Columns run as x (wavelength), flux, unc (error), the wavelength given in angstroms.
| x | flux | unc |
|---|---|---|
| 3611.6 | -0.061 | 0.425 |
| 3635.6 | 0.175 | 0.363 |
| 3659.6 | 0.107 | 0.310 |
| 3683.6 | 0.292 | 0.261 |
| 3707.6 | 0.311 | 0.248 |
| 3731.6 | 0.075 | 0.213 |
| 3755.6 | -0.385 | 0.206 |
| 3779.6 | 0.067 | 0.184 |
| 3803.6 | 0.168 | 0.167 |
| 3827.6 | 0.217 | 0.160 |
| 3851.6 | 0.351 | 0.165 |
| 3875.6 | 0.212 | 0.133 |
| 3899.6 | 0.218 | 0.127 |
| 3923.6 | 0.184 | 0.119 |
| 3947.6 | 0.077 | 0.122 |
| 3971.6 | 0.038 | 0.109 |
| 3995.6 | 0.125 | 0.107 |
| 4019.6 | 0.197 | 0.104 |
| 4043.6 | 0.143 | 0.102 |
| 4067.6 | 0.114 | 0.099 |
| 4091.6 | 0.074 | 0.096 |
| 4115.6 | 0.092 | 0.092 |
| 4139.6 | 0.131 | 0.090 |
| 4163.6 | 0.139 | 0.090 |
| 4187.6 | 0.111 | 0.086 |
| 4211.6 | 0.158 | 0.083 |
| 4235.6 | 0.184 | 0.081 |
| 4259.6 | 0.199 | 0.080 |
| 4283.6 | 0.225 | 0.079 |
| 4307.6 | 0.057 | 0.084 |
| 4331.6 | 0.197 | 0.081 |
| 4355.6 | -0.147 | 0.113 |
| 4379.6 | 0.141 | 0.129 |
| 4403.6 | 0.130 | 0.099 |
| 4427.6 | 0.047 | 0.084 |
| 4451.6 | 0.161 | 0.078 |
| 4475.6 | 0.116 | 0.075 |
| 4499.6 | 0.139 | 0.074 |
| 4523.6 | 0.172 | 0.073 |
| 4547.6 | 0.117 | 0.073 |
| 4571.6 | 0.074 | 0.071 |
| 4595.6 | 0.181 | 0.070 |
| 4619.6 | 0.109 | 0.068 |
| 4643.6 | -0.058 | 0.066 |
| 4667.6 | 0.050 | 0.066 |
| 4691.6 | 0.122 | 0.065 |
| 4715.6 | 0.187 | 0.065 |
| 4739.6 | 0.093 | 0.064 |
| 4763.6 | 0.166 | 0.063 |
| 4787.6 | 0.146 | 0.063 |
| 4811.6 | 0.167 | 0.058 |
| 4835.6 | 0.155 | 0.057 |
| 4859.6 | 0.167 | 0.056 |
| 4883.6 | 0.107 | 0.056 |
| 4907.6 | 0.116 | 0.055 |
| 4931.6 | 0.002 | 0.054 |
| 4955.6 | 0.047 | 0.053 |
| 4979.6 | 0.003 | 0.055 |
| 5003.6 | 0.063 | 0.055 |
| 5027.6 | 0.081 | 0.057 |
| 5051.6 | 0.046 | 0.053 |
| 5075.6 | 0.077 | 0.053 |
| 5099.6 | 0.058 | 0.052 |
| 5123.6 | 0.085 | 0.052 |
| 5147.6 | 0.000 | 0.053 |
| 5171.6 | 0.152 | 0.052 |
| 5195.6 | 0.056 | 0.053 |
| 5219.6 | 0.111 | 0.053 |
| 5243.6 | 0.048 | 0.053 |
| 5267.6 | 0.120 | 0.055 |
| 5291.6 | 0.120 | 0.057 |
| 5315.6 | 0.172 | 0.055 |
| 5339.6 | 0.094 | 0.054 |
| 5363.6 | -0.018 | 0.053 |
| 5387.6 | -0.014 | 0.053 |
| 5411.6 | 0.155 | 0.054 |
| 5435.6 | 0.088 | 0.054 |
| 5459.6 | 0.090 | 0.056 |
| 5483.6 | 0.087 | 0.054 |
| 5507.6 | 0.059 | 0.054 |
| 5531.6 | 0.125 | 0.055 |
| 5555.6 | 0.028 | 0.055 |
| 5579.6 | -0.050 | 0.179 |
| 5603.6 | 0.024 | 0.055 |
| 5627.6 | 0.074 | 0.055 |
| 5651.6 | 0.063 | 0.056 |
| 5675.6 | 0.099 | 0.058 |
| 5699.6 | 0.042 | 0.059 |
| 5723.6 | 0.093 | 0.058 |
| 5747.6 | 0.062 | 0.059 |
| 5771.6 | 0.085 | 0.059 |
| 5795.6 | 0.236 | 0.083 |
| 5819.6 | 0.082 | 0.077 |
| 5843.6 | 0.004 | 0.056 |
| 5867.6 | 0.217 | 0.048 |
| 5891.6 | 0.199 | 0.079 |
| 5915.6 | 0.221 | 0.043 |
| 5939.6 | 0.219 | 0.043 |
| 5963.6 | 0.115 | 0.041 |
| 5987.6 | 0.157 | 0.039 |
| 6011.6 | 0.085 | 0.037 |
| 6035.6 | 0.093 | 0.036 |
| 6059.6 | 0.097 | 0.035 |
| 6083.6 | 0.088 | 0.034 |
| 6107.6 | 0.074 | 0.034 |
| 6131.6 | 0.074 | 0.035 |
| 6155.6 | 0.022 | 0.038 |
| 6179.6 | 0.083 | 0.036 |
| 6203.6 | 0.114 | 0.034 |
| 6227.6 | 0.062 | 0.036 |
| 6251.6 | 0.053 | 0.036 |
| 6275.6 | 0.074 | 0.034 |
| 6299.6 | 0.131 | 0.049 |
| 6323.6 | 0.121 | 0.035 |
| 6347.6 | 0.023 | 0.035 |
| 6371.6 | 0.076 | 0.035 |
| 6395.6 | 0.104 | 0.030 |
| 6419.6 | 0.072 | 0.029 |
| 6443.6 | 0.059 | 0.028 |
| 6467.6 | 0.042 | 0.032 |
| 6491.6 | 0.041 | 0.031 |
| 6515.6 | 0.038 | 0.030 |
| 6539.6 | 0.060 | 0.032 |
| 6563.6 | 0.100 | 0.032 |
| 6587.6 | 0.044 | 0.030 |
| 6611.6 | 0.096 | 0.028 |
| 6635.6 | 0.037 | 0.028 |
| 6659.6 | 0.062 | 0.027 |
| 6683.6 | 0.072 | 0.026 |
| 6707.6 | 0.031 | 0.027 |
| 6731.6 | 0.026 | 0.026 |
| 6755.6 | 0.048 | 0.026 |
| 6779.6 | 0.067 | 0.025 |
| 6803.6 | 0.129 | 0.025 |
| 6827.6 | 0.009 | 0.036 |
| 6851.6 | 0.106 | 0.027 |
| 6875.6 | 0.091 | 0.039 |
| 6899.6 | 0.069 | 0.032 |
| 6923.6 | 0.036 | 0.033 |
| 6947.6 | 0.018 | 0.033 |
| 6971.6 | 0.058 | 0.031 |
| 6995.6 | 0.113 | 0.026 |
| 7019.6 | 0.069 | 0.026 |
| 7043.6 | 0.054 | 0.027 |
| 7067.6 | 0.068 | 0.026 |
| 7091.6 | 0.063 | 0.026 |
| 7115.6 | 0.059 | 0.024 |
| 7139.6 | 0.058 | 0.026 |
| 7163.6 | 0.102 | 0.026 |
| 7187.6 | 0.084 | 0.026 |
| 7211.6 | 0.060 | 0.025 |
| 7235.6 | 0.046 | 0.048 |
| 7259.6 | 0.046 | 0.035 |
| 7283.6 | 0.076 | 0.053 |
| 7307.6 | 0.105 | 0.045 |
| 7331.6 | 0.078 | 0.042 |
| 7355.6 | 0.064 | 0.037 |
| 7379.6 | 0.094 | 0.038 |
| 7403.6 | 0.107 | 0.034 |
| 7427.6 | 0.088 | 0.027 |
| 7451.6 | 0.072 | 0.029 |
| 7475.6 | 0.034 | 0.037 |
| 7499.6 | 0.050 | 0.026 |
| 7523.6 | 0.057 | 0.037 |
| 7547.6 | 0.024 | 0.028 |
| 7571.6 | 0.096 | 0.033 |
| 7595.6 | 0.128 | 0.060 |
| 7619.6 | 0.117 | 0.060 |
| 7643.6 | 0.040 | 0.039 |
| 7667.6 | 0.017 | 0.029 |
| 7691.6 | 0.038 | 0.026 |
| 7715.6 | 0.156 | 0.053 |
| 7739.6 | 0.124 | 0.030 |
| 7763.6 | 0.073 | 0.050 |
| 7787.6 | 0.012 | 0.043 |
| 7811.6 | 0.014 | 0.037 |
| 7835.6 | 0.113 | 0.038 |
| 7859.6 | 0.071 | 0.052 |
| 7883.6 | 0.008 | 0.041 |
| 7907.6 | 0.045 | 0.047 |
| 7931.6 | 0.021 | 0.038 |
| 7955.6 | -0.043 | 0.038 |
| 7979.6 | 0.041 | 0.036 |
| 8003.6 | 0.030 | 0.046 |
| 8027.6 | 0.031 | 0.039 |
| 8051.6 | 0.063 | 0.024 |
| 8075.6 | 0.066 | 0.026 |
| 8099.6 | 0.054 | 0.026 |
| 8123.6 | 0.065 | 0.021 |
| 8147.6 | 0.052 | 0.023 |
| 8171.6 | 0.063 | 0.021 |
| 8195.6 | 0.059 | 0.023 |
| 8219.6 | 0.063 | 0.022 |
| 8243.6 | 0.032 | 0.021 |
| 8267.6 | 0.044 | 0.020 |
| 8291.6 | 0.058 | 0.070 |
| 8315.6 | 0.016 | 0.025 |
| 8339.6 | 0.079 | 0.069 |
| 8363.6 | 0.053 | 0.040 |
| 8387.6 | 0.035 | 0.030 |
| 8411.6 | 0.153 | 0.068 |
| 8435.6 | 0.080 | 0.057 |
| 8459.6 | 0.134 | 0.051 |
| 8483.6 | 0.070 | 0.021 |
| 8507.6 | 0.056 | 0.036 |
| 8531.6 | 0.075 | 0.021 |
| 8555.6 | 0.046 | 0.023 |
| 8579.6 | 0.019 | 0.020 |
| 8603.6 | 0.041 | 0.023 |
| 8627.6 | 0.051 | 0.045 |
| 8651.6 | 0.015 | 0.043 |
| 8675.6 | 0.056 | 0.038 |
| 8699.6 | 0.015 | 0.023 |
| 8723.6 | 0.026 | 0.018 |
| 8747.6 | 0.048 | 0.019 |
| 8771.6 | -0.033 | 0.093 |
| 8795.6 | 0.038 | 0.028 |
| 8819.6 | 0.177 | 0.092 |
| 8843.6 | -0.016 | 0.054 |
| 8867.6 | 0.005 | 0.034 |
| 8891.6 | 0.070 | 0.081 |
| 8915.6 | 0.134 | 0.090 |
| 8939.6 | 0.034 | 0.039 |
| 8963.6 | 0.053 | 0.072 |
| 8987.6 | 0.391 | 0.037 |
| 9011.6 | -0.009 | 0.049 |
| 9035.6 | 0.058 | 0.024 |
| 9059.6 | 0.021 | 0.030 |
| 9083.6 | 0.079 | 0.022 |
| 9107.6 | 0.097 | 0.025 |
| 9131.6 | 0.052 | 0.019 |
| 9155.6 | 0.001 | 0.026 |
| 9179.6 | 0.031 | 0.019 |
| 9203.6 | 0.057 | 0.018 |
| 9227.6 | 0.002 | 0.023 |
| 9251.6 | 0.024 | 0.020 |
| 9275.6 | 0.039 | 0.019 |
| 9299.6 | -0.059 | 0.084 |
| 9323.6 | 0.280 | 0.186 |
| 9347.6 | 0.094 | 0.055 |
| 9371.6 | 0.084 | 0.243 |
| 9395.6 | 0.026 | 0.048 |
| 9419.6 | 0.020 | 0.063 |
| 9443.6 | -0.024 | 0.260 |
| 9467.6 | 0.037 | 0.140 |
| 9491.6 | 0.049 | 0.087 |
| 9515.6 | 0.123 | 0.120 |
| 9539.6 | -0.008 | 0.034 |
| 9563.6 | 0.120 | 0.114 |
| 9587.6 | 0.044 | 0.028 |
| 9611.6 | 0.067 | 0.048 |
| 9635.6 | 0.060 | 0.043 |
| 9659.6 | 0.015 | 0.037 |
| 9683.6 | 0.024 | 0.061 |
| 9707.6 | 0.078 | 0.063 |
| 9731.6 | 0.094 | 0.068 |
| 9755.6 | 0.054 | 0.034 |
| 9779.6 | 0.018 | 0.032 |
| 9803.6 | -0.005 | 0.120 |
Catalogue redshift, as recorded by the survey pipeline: 1.409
